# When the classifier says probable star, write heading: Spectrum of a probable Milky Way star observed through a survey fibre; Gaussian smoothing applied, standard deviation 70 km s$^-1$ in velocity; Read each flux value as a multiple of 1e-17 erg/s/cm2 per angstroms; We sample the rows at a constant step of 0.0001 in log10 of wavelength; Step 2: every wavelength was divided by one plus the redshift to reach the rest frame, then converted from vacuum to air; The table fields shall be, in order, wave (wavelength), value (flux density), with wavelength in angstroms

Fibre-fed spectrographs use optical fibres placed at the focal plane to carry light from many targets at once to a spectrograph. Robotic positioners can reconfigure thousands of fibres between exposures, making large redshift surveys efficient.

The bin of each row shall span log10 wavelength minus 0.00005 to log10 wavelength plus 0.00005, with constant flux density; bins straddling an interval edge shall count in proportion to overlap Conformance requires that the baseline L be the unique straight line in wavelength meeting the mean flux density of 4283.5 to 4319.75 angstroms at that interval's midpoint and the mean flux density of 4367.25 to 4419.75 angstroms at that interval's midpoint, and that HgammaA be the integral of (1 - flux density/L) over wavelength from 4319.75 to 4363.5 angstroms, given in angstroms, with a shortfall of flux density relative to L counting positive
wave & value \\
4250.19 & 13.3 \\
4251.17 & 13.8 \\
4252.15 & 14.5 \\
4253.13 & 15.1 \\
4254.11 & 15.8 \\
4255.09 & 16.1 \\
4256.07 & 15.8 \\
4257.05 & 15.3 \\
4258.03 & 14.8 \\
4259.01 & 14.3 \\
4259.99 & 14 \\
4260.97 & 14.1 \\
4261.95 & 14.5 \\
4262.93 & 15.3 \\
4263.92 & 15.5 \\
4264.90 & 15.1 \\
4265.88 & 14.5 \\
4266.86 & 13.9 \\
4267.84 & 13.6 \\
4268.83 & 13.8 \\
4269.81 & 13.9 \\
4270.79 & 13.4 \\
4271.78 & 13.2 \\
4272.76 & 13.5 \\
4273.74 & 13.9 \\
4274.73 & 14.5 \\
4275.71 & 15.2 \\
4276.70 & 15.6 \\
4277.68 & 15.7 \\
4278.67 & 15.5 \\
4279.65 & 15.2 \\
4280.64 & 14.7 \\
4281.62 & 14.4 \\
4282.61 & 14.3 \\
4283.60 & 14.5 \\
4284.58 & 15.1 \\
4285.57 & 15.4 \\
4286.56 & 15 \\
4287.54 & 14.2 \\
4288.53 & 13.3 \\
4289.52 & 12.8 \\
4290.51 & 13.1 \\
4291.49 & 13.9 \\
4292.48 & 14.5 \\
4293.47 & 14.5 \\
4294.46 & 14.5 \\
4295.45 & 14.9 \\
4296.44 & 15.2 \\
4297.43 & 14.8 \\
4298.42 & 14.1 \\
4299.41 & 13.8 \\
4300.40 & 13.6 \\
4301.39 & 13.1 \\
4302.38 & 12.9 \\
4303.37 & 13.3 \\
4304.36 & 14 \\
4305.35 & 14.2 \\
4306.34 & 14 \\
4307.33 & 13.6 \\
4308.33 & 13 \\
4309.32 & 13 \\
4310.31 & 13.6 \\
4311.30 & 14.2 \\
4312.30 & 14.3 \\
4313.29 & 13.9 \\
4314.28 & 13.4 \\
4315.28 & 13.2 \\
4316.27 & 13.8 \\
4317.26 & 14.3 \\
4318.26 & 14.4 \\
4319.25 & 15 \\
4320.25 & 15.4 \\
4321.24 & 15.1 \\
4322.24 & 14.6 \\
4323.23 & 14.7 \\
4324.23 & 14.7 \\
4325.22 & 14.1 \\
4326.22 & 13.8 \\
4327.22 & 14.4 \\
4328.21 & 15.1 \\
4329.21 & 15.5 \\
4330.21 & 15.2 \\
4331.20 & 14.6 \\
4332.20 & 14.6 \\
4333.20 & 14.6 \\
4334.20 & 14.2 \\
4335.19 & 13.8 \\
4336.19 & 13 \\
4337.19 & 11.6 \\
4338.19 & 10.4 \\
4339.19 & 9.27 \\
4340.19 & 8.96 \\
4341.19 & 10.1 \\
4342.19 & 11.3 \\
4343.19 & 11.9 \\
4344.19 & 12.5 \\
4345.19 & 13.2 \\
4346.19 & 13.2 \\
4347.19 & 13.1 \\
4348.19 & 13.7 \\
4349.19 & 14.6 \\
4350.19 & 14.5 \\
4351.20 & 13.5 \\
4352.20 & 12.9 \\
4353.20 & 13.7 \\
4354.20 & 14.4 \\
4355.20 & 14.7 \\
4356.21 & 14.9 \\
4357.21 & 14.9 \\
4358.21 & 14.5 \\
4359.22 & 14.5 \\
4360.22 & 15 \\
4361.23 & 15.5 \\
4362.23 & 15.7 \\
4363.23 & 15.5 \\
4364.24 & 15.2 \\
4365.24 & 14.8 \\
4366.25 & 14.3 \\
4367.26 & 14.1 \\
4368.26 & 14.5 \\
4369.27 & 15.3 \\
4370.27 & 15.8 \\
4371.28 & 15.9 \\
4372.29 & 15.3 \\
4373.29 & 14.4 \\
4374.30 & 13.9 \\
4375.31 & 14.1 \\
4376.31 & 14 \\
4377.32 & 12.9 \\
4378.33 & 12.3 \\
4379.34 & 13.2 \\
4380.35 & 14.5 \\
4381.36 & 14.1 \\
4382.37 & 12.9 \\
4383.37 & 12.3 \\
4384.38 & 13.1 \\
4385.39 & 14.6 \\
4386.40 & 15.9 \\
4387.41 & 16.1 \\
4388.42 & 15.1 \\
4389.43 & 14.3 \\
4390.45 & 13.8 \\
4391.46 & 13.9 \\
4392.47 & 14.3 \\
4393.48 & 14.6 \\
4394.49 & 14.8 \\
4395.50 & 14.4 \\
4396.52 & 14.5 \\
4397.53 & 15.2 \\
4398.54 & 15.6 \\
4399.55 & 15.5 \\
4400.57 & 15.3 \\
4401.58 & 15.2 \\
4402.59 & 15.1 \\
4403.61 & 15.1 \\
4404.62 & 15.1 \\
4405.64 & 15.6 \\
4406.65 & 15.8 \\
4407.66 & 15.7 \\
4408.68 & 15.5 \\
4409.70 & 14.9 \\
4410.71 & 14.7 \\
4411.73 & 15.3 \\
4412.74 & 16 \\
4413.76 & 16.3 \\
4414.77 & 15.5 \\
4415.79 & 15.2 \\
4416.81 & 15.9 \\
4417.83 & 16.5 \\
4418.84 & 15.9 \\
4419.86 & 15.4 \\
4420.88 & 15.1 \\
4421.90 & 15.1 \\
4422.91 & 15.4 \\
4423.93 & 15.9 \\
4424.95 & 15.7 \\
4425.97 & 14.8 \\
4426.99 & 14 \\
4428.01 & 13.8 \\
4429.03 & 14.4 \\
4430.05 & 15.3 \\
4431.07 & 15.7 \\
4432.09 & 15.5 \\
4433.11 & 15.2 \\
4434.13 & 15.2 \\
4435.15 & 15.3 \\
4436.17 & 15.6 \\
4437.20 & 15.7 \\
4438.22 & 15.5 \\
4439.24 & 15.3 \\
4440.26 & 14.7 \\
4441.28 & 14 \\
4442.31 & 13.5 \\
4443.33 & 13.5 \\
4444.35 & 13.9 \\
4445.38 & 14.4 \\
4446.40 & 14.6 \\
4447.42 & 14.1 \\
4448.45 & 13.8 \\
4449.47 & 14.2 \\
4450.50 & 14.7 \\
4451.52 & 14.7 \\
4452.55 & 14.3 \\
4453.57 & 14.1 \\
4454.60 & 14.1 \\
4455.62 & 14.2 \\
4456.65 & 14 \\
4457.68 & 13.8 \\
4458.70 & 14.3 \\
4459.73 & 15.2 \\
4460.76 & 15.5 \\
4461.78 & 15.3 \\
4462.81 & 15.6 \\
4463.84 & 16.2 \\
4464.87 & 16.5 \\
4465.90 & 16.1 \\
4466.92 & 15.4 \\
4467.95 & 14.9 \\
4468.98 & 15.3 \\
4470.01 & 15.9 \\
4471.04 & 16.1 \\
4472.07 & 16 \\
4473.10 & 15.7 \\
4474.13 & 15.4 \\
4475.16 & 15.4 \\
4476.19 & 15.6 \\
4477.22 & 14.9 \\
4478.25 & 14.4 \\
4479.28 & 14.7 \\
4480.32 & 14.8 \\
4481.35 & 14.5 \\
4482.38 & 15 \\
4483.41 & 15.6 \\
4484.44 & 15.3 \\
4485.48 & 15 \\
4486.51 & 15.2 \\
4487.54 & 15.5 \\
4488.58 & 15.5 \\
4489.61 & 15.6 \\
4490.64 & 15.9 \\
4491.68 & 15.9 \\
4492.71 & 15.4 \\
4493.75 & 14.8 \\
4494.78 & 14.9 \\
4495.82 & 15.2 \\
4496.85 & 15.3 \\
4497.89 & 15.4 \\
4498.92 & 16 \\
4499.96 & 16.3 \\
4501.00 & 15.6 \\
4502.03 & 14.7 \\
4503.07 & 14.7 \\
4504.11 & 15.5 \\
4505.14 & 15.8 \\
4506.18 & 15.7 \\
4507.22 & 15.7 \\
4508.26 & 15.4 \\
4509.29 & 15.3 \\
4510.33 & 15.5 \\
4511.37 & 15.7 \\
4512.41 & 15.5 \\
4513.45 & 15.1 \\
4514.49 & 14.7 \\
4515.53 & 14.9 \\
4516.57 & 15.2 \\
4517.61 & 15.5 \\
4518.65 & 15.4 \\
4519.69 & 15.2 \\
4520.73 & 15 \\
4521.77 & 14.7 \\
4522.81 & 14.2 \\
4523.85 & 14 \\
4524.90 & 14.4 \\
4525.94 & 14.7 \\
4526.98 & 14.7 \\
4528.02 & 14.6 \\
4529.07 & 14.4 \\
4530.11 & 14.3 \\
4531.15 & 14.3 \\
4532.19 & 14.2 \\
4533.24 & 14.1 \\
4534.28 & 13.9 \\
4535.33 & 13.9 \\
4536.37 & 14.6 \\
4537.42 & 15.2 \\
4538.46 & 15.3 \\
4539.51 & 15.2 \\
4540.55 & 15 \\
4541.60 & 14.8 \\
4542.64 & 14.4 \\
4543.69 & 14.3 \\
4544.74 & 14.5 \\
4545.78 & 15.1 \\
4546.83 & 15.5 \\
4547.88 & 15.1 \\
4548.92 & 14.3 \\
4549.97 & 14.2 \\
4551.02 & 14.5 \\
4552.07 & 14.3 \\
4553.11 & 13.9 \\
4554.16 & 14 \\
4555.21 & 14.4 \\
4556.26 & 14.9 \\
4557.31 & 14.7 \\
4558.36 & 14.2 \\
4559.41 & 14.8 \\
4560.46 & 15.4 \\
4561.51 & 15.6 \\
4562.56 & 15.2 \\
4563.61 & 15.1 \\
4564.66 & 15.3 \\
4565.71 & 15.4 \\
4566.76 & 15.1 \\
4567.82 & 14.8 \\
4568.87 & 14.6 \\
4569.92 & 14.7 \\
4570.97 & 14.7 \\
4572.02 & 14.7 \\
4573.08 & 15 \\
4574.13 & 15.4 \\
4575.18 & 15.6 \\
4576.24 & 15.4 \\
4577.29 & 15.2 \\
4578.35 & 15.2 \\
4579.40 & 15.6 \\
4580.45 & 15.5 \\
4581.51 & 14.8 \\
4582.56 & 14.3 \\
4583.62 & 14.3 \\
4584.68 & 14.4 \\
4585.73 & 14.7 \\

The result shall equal 1.85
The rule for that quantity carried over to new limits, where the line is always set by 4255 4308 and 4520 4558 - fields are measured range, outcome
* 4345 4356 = 0.4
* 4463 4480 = -1.2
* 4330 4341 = 1.4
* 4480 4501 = -1.2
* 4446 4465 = -0.2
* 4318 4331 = -0.4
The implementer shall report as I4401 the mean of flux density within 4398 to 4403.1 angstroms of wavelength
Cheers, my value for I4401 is 15.3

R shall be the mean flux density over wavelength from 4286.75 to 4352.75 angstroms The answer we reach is 13.6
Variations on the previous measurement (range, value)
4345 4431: 14.7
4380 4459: 14.8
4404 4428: 15.4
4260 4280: 14.5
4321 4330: 14.7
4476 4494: 15.2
